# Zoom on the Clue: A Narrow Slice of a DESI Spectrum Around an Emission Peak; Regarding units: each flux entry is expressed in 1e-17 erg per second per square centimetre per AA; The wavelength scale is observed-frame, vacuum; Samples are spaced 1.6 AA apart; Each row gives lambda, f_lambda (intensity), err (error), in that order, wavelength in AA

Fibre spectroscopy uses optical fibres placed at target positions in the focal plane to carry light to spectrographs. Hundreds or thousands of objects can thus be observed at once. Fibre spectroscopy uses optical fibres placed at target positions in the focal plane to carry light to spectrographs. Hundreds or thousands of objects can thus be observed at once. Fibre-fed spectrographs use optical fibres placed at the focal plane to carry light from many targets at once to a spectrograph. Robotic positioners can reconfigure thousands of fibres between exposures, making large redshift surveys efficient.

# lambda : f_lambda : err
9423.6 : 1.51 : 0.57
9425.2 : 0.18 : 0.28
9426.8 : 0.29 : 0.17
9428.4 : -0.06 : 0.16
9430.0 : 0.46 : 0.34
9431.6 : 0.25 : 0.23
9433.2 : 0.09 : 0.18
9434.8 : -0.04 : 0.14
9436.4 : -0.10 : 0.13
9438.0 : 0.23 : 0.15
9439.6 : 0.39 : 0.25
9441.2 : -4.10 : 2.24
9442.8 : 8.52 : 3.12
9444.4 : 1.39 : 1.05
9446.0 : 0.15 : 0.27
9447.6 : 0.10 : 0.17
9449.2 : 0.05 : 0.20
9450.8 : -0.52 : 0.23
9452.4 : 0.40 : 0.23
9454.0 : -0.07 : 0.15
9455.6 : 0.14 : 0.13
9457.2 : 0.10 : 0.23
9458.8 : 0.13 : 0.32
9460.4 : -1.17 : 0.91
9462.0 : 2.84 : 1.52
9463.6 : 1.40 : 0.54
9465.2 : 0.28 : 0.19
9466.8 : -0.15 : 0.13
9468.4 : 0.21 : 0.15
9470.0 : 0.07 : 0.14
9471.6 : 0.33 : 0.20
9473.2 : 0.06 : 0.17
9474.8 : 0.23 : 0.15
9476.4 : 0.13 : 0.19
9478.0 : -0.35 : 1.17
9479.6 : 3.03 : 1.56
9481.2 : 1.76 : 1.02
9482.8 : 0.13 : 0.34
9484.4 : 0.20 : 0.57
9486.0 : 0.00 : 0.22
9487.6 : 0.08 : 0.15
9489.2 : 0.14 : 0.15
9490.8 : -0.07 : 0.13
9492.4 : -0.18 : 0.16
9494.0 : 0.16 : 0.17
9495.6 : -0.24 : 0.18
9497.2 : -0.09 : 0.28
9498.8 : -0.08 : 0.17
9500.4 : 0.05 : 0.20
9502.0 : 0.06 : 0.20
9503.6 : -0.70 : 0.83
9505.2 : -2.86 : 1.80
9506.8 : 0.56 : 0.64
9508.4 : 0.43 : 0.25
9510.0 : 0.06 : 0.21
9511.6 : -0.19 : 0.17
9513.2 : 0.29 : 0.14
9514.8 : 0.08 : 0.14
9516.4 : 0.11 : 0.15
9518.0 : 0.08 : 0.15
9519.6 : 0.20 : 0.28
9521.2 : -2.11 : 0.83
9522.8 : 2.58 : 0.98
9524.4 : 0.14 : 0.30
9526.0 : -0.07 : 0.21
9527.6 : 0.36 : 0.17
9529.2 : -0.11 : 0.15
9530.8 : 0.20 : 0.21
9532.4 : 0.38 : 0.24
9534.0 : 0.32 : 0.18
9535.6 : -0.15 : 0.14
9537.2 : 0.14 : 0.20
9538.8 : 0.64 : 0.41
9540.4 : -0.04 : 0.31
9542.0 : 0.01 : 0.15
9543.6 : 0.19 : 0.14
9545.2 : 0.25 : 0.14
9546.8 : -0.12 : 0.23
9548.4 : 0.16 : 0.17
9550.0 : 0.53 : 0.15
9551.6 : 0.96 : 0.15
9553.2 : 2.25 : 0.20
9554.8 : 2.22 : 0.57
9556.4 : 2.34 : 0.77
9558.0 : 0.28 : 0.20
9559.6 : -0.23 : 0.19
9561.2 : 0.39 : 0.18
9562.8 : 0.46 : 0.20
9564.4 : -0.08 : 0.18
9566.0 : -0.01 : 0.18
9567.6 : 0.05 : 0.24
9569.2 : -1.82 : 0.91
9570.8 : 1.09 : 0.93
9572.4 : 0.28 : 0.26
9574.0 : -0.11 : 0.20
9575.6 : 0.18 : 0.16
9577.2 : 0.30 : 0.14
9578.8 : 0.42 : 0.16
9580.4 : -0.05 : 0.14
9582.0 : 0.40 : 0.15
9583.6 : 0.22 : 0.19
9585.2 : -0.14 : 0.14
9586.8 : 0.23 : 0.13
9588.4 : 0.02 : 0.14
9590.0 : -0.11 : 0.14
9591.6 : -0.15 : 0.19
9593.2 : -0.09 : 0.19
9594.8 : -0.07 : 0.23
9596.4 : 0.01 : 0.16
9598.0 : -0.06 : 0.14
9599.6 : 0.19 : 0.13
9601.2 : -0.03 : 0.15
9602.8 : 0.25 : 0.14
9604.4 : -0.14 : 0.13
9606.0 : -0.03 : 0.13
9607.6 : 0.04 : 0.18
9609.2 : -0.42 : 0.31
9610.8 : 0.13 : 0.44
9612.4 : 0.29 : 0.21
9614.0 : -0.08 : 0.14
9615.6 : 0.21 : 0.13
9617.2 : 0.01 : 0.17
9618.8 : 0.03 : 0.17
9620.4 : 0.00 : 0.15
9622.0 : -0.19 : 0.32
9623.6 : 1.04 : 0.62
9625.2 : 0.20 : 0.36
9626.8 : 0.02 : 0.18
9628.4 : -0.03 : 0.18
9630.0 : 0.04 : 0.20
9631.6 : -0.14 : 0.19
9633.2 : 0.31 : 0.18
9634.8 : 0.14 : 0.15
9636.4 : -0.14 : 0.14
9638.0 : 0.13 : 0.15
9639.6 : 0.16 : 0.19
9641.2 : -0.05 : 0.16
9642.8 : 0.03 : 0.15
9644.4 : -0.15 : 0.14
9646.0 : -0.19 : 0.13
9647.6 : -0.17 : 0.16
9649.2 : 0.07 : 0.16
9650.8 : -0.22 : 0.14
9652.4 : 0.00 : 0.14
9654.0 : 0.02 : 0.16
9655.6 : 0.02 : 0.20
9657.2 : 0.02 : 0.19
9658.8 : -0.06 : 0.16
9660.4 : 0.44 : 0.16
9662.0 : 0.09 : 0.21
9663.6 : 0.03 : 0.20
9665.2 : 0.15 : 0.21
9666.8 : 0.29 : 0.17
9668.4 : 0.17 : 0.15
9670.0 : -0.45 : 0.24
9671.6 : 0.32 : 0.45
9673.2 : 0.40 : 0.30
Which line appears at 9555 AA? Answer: Hbeta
